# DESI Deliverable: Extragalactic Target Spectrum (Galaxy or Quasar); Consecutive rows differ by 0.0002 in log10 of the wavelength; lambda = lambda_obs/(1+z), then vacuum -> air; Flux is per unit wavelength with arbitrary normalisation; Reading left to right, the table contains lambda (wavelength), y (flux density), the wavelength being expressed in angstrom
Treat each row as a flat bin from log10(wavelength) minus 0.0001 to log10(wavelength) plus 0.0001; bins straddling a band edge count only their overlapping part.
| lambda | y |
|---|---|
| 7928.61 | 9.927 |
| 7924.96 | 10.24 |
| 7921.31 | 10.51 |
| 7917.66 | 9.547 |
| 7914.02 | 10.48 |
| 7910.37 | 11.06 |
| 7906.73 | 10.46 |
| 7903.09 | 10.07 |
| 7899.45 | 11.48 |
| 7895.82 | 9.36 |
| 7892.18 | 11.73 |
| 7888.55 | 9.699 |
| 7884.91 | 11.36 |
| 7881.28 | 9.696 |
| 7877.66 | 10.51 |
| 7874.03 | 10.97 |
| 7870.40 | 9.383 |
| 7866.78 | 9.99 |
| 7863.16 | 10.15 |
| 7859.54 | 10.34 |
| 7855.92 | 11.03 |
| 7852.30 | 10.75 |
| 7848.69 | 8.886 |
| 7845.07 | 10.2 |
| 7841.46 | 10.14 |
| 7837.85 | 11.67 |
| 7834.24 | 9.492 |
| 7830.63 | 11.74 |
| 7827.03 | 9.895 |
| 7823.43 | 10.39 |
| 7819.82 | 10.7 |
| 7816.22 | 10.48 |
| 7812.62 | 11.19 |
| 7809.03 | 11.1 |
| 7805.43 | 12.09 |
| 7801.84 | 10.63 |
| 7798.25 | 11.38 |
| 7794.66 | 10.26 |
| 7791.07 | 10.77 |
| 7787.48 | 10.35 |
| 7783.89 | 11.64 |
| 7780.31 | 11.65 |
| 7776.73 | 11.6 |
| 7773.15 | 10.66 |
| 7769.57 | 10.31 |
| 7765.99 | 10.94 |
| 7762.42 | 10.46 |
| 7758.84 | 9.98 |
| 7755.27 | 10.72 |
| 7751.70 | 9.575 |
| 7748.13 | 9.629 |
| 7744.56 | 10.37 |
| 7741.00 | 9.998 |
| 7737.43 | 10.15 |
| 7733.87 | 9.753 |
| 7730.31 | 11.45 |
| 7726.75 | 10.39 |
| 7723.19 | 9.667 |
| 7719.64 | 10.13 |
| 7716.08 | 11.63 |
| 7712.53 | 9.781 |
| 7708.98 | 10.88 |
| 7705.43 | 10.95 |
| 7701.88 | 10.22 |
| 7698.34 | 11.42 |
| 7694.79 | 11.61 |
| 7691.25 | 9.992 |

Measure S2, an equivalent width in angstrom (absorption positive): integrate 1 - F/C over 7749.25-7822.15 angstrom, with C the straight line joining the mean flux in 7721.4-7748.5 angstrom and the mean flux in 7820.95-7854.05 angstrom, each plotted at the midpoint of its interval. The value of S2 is -3.8 angstrom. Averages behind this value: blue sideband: 10.2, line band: 10.8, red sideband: 10.4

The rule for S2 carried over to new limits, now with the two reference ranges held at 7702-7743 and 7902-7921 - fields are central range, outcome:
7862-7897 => 0.2 angstrom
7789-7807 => -1.1 angstrom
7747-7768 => 0.4 angstrom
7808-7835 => -0.7 angstrom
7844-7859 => 0.2 angstrom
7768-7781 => -0.8 angstrom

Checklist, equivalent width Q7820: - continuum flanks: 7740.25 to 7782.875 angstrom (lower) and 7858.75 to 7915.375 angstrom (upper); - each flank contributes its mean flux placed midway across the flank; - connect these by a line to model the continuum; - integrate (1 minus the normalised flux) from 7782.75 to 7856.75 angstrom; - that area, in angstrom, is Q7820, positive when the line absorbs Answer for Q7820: -1.5 angstrom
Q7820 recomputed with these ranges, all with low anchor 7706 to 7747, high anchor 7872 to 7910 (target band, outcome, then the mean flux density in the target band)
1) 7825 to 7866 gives 0.48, 10.4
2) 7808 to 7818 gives -0.42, 10.9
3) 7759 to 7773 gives -0.12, 10.5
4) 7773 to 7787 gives -1.26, 11.4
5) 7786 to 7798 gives -0.15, 10.6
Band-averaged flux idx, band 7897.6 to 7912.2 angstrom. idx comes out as 10.8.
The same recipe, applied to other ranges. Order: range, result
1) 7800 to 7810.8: 11.3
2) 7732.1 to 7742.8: 9.97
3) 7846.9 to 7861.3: 10.3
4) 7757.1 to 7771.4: 10.4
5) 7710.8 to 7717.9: 10.7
